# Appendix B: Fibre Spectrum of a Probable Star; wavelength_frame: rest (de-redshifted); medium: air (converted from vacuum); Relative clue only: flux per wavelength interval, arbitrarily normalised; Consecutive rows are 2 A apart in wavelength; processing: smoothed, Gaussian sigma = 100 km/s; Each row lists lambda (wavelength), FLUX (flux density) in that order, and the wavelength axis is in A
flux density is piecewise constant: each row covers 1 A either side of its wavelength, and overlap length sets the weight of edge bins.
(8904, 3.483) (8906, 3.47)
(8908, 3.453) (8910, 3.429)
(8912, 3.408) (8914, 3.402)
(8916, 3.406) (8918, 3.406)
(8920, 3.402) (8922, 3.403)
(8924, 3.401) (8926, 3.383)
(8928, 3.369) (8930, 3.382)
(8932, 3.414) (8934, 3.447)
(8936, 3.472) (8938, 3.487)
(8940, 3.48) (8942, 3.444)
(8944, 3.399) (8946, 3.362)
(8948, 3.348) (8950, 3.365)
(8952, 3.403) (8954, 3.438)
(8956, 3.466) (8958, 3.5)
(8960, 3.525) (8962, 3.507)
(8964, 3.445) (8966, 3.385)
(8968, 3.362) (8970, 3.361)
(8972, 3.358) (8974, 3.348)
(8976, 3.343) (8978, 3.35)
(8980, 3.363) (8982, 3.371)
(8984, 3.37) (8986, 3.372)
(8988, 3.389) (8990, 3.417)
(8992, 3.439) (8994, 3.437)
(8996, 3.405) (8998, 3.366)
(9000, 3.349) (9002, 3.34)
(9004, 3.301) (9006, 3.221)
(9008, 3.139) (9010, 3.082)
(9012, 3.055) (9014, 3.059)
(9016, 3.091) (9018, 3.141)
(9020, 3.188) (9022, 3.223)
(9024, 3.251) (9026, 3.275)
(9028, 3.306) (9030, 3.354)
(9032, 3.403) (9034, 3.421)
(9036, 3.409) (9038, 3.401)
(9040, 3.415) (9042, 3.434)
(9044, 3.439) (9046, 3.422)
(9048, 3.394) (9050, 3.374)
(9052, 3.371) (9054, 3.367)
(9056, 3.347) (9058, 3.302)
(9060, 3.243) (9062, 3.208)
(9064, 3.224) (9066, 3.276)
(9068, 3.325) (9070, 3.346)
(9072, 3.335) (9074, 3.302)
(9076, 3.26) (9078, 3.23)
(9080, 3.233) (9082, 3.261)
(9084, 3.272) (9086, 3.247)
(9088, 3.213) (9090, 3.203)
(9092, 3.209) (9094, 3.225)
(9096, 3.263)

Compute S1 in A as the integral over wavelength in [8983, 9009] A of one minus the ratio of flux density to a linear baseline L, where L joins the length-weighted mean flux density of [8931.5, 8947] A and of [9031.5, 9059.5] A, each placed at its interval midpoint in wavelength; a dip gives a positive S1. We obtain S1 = 0.5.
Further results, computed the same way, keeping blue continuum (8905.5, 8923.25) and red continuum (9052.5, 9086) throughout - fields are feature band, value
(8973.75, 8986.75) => 0.00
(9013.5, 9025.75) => 0.58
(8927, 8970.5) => -0.49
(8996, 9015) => 0.66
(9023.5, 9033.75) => -0.03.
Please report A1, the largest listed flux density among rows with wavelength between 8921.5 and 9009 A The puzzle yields 3.525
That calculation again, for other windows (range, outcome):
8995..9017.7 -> 3.405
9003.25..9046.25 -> 3.439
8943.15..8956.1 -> 3.466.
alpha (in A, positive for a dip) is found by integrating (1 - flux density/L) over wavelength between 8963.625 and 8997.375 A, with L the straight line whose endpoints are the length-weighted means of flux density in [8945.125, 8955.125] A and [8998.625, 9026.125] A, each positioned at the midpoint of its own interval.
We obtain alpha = -0.9 A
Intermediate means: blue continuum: 3.38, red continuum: 3.19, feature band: 3.38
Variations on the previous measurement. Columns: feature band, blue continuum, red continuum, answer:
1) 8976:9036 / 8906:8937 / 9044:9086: 1.0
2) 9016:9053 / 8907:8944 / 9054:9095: -0.4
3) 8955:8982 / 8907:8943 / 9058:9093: -0.3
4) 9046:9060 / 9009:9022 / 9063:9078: -0.5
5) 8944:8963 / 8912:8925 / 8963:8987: -0.3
